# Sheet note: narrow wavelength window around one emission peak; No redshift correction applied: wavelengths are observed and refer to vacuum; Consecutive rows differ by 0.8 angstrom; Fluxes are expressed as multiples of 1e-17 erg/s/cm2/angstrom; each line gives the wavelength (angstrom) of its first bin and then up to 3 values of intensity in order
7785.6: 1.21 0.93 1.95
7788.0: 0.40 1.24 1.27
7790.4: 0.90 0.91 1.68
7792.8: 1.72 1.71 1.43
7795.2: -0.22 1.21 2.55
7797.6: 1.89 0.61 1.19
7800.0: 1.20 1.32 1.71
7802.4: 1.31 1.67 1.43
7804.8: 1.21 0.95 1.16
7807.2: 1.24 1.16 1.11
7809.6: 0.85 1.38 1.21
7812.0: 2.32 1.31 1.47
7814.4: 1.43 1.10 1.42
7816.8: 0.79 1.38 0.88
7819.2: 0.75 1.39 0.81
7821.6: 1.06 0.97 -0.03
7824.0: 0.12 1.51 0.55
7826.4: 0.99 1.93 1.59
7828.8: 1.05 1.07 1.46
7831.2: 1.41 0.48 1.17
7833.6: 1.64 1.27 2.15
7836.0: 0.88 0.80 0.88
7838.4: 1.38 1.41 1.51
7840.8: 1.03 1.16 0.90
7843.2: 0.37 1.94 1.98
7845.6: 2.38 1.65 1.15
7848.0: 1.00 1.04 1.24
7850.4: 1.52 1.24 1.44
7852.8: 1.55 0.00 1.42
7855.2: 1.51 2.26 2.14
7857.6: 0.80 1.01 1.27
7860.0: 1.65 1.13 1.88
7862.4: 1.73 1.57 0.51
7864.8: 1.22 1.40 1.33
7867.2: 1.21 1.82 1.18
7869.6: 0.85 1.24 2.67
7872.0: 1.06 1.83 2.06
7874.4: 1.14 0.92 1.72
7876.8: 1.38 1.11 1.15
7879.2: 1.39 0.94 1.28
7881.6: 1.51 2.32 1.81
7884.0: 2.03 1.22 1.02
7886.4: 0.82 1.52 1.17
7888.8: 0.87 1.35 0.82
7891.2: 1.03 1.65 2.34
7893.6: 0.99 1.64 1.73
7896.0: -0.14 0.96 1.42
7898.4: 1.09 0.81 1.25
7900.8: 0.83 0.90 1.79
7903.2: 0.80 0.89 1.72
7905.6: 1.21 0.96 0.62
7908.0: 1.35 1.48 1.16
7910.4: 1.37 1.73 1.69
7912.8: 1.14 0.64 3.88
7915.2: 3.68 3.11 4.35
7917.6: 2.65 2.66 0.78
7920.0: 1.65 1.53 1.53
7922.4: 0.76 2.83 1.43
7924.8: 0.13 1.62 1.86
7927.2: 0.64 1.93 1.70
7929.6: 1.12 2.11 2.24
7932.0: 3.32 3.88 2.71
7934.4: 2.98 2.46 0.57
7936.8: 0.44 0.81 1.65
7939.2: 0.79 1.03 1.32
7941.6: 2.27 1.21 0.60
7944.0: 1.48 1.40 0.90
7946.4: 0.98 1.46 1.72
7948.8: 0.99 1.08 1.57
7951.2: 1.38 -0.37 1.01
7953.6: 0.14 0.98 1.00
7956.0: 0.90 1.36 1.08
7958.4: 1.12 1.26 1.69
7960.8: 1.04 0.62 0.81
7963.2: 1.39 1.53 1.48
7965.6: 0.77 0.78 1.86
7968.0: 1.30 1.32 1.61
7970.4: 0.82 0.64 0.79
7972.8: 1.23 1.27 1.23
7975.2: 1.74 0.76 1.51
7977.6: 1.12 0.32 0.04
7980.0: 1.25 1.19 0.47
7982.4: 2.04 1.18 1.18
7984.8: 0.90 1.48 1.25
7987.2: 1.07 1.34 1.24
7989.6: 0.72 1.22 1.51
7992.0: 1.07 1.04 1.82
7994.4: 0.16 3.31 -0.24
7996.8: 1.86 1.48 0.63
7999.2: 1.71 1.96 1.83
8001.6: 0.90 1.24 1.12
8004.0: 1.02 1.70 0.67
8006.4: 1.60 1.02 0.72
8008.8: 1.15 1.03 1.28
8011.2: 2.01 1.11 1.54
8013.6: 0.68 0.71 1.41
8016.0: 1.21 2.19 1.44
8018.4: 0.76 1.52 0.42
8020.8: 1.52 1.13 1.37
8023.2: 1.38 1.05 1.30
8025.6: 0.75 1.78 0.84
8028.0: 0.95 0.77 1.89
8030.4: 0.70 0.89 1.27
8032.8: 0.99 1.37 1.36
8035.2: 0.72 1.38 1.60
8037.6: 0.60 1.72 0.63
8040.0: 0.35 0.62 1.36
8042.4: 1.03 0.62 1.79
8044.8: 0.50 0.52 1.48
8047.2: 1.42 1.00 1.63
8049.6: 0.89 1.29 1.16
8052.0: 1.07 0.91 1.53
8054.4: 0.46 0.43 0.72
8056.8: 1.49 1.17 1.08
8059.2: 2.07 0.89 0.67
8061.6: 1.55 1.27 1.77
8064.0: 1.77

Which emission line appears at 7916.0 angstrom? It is [S II] 6716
